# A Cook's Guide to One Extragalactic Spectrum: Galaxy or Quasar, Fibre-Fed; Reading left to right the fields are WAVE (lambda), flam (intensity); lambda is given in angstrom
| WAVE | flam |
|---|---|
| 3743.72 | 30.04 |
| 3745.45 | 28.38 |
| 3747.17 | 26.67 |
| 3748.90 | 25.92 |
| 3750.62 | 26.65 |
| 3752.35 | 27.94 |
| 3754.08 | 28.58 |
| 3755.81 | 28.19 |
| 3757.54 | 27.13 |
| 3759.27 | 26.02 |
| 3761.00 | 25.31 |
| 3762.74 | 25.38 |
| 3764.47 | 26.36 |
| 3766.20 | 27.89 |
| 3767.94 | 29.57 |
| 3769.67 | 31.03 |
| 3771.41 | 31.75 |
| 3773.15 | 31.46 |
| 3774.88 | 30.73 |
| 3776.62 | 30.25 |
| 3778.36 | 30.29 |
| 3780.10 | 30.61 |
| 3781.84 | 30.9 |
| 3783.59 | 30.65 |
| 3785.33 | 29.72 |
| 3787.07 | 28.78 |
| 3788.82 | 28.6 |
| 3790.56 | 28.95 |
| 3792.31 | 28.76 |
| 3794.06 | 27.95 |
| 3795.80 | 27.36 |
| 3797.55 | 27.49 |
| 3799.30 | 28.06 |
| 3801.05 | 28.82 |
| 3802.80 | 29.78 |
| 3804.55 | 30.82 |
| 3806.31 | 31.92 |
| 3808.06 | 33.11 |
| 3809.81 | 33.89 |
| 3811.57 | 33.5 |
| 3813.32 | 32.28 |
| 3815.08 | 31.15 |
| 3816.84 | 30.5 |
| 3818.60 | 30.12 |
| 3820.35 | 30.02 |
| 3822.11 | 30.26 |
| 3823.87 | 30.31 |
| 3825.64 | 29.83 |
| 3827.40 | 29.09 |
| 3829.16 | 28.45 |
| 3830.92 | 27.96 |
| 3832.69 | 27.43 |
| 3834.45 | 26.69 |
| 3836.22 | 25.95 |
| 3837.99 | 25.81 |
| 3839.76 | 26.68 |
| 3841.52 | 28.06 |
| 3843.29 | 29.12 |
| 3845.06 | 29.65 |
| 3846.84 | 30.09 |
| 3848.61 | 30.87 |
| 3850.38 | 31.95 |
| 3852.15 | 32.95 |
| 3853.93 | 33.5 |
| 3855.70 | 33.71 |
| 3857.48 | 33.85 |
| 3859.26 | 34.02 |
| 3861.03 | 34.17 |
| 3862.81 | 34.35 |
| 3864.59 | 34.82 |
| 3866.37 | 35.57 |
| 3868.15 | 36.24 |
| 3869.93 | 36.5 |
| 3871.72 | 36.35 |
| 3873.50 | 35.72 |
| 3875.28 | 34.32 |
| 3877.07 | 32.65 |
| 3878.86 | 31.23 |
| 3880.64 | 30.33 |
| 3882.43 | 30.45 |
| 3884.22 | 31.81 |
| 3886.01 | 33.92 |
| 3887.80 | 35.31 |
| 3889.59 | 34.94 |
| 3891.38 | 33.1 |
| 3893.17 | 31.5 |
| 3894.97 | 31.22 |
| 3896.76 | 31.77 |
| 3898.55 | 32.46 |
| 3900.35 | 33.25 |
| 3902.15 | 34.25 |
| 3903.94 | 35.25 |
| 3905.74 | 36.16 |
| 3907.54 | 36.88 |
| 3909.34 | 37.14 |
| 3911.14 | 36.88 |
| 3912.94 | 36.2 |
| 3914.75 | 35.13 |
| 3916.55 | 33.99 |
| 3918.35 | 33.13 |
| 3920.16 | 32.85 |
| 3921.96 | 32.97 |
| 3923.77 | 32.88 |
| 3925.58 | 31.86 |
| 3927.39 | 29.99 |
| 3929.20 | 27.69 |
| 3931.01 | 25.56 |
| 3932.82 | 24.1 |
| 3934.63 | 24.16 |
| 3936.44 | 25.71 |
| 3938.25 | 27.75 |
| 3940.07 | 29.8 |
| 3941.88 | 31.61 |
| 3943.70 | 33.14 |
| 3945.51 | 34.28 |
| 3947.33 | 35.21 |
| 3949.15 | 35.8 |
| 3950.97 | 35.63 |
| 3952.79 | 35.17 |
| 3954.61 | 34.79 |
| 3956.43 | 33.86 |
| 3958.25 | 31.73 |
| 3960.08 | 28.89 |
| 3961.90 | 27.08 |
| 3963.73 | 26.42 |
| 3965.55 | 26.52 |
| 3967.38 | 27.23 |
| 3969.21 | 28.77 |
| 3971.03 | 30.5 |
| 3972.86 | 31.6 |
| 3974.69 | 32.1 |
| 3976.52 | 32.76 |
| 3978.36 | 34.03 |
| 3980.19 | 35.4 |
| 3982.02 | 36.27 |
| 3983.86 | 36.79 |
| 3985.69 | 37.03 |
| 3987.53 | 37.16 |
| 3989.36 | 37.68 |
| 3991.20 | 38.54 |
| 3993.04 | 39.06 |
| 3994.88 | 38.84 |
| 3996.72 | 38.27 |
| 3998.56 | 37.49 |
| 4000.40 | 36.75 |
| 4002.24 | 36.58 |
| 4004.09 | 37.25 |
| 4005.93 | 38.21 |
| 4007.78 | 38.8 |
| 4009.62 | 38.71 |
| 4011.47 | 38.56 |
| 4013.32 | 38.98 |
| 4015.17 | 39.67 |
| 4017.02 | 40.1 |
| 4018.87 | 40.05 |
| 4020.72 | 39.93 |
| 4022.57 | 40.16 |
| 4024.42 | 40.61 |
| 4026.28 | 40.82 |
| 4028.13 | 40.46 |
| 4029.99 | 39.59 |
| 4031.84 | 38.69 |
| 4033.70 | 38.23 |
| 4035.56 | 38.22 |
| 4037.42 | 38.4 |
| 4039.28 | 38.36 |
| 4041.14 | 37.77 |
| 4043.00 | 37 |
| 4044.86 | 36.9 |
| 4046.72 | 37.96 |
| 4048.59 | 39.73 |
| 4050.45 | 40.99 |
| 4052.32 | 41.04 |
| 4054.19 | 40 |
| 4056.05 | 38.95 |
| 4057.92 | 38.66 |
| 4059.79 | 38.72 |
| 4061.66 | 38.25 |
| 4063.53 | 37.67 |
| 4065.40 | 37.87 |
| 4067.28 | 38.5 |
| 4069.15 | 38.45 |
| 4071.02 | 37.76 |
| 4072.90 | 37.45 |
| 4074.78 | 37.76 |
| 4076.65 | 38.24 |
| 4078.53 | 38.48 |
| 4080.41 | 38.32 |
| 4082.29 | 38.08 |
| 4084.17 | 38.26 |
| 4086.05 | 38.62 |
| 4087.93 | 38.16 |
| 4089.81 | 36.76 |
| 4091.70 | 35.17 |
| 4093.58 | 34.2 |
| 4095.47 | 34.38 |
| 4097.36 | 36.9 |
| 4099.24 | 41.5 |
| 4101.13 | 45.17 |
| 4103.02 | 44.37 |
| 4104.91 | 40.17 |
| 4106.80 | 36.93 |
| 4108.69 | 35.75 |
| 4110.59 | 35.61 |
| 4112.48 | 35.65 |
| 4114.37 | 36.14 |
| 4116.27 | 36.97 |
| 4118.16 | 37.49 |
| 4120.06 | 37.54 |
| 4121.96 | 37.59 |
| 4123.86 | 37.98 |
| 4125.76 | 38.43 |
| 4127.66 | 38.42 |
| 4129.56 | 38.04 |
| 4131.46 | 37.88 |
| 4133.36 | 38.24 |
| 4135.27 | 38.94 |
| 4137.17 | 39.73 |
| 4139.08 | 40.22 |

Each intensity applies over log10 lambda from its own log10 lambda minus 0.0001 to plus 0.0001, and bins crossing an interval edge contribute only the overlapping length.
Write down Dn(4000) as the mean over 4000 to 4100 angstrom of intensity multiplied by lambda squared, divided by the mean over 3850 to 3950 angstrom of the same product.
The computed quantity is 1.26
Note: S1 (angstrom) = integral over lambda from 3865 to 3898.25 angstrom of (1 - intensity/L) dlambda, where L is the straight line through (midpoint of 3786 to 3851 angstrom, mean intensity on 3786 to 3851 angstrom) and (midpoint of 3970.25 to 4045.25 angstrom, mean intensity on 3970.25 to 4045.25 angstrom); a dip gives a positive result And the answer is -1.4 angstrom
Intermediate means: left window 29.5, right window 37.6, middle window 33.5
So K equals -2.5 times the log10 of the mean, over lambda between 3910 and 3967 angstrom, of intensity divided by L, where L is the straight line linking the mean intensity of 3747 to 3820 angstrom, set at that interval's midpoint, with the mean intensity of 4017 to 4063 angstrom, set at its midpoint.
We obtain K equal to 0.13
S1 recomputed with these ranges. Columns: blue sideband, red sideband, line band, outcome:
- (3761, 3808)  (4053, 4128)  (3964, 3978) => 1.9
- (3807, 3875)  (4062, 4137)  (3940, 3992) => 2.4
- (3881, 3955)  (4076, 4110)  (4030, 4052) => -1.2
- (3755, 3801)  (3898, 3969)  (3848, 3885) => -3.7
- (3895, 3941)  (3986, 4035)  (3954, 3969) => 2.4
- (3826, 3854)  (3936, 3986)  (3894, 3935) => -2.3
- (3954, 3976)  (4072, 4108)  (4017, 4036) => -3.2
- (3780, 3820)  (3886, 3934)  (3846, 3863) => -0.7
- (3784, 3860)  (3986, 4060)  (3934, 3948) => 2.0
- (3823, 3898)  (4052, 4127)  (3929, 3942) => 2.7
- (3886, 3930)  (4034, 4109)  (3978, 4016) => -1.5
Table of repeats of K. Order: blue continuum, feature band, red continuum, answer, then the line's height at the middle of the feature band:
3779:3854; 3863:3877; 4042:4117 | -0.13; 31.4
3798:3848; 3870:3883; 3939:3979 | -0.10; 30.4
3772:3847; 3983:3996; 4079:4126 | -0.10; 34.7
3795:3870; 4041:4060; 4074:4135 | -0.07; 36.5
